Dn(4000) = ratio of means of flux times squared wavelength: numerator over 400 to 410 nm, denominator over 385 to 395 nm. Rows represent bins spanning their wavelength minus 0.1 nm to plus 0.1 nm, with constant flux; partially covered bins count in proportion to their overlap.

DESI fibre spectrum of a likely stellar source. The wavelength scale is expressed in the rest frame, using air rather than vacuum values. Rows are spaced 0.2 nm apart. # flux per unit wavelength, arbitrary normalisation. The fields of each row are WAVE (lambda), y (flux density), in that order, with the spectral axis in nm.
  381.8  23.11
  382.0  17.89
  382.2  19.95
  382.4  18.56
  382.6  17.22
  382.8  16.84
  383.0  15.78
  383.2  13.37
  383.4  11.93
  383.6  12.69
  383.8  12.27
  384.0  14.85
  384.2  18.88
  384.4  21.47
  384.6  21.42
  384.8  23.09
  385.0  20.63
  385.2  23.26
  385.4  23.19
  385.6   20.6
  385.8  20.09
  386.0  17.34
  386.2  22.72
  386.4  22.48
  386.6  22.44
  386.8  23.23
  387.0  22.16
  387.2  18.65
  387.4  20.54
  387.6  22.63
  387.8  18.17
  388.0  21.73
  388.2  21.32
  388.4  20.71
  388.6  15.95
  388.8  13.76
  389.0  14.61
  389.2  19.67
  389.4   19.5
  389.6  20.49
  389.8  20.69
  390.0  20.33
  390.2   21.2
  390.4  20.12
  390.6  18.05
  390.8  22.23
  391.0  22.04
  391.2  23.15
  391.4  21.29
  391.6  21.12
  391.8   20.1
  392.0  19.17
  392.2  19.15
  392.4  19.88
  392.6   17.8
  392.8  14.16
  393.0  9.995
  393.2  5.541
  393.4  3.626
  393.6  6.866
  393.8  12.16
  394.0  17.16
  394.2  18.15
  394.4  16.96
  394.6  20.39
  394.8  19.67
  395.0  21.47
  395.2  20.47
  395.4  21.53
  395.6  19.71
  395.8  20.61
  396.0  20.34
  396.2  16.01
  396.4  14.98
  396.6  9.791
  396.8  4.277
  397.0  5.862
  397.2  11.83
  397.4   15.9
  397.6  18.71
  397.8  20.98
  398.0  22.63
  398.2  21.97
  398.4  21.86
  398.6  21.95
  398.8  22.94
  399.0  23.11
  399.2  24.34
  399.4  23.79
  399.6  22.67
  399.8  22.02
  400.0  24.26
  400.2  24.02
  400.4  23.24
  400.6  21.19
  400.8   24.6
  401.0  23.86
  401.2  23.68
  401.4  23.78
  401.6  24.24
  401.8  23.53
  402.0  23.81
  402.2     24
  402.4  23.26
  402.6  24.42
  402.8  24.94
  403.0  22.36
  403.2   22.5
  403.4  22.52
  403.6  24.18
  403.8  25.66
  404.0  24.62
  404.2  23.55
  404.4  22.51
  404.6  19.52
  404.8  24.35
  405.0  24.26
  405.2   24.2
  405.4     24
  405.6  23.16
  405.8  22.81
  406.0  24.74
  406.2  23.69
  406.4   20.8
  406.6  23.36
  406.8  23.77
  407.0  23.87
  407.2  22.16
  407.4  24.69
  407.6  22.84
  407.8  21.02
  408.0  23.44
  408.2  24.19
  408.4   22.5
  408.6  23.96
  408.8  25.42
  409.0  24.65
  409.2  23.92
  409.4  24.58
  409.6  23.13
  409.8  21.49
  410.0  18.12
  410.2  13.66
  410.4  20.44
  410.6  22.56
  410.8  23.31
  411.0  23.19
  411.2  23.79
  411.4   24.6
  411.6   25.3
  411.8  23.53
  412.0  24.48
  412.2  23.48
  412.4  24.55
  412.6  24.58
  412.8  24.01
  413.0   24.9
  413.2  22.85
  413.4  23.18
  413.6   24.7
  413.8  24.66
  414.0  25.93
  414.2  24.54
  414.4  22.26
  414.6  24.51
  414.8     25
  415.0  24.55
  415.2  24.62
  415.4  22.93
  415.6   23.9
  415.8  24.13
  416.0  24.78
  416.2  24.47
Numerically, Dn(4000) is 1.4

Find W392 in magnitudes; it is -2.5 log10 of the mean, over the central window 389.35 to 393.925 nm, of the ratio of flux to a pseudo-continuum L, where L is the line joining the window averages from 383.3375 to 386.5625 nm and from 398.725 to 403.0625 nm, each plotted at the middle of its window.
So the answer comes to 0.21 mag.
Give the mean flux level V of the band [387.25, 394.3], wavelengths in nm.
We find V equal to 17.8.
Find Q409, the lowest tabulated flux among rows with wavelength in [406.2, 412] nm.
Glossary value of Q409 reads 13.66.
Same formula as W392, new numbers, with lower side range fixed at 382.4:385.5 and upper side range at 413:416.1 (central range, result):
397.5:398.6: -0.03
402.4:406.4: -0.07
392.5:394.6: 0.49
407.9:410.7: 0.04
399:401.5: -0.11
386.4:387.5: -0.17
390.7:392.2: -0.10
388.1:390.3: 0.00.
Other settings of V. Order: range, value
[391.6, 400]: 17.5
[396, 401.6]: 19.9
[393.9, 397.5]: 16.4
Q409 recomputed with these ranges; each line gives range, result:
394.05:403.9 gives 4.277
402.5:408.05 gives 19.52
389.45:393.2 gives 5.541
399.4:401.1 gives 21.19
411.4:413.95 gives 22.85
